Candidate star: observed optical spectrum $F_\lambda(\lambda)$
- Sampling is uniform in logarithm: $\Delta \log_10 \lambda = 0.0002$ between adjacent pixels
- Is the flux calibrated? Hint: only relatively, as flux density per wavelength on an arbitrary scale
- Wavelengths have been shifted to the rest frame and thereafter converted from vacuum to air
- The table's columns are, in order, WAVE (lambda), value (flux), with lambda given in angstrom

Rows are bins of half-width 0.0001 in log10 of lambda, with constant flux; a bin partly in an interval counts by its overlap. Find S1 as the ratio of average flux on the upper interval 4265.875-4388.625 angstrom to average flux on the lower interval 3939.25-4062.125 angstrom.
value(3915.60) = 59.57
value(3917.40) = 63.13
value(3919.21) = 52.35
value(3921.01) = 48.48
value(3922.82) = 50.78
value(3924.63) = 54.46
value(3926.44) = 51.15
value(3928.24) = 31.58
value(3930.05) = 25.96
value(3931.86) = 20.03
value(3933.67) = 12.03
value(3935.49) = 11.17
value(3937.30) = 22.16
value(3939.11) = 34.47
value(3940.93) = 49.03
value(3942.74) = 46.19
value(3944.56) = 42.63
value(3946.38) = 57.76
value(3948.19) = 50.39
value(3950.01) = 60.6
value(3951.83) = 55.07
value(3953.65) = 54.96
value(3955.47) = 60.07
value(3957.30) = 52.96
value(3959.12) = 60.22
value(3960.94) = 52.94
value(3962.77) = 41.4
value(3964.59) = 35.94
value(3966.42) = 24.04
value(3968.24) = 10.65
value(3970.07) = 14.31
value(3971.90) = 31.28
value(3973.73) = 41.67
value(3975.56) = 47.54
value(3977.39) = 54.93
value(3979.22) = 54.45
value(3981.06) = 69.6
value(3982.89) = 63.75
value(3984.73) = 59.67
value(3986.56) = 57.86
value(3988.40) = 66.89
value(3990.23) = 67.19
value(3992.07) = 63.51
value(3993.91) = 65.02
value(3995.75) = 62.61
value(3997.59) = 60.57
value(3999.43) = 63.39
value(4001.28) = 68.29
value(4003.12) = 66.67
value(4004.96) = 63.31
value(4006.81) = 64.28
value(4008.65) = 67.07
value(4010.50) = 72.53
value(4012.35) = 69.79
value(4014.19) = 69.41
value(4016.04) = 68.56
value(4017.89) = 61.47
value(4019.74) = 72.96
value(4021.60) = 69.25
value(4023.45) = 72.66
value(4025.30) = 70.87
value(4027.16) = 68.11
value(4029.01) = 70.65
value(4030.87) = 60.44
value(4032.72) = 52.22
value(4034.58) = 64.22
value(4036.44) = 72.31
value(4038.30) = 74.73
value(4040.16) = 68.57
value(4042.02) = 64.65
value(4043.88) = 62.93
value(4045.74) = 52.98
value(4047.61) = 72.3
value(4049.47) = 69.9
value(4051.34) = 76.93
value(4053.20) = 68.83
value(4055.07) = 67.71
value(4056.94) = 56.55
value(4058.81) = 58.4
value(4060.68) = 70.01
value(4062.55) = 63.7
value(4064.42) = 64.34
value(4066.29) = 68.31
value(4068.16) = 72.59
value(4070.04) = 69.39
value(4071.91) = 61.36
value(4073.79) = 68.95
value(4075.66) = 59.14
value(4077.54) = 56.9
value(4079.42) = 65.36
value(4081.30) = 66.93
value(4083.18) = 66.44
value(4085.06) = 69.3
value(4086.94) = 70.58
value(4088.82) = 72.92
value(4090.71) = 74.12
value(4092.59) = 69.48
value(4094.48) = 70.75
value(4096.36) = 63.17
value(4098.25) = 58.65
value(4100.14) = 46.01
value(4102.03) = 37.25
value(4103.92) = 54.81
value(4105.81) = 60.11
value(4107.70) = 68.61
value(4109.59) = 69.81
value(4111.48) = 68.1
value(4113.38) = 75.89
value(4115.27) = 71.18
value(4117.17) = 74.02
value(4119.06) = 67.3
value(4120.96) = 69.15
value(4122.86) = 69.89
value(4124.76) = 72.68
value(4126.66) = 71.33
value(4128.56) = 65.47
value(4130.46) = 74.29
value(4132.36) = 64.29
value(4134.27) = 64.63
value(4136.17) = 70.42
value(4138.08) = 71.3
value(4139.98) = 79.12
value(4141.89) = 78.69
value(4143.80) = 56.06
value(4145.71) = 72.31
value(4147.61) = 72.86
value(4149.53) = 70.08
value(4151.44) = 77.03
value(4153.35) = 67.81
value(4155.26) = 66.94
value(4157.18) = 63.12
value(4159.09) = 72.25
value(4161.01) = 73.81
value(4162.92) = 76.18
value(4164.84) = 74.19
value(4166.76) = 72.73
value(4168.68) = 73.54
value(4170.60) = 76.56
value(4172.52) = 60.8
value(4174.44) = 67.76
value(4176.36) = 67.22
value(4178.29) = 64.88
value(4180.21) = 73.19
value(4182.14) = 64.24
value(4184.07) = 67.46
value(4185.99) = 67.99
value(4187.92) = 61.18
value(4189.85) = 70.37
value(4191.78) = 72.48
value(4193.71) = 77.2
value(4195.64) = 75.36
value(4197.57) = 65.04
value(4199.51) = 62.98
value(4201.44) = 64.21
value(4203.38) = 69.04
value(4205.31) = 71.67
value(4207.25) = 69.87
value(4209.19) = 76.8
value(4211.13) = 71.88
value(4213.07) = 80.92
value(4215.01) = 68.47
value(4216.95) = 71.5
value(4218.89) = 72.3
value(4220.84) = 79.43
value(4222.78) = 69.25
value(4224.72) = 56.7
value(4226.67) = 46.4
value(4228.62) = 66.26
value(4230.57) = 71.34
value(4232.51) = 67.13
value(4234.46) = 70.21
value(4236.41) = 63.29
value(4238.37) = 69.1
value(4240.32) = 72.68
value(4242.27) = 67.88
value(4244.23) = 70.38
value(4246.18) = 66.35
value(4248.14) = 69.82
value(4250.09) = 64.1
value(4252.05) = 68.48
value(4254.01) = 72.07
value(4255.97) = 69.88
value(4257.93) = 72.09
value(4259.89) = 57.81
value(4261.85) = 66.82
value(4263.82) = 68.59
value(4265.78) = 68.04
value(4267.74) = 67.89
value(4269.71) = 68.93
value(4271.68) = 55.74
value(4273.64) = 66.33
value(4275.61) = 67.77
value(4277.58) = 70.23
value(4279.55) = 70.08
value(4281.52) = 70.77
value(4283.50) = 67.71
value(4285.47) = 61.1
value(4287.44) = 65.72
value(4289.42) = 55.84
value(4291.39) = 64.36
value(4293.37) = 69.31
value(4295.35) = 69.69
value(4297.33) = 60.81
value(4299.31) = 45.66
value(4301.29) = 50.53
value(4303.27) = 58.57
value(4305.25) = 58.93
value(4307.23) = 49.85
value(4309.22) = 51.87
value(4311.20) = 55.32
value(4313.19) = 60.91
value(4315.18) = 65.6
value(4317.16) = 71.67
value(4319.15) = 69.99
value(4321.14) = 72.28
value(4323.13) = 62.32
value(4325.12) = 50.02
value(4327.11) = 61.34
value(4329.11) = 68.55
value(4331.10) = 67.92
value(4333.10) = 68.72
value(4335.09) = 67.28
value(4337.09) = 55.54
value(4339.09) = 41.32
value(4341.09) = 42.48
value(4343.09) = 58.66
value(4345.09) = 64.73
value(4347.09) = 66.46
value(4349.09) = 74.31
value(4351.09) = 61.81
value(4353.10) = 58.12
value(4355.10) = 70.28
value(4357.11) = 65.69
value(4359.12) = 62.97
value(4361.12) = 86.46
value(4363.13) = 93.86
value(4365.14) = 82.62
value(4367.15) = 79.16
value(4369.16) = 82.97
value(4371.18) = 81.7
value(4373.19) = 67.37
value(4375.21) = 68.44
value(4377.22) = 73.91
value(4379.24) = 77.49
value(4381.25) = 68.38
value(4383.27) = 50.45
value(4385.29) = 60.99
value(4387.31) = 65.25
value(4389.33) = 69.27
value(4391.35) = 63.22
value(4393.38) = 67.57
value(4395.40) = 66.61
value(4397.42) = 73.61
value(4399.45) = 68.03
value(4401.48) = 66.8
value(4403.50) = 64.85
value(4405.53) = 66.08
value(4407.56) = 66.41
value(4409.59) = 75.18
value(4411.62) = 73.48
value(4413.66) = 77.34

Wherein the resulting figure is 1.10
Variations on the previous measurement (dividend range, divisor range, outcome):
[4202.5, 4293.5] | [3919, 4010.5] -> 1.38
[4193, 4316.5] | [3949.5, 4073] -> 1.09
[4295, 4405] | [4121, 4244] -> 0.94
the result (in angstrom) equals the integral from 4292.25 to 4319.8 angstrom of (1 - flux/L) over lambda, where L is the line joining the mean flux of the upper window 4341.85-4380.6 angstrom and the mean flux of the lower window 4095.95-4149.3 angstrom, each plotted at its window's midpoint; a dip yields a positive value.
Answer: 4.3 angstrom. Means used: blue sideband 66.8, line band 59.8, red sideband 72.3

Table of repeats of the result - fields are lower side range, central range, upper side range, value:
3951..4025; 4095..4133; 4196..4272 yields -1.4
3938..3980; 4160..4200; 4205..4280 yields -4.3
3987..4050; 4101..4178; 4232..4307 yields -3.6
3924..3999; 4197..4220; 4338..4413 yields -4.3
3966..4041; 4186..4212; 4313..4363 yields -2.9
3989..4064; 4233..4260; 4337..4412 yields -0.4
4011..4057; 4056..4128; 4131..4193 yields 3.0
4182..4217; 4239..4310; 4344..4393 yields 5.8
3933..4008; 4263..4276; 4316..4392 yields -0.5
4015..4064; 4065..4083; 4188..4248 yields 0.4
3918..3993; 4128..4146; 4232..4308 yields -4.1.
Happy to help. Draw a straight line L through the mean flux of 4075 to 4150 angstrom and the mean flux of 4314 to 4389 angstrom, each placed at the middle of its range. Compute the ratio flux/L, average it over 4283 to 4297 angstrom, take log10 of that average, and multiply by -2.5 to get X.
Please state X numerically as 0.04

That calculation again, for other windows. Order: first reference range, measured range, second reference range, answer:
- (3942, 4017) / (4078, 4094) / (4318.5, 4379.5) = -0.174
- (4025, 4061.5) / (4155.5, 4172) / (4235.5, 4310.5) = -0.110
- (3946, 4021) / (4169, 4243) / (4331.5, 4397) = -0.096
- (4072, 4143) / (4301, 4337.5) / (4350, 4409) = 0.126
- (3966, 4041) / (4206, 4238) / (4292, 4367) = -0.105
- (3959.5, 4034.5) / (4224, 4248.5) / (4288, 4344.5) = -0.113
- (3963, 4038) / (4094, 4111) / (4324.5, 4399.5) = 0.047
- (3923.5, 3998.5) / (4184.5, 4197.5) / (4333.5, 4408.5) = -0.203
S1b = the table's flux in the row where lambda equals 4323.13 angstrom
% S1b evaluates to 62.32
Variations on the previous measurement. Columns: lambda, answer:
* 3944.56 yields 42.63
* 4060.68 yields 70.01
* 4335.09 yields 67.28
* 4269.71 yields 68.93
